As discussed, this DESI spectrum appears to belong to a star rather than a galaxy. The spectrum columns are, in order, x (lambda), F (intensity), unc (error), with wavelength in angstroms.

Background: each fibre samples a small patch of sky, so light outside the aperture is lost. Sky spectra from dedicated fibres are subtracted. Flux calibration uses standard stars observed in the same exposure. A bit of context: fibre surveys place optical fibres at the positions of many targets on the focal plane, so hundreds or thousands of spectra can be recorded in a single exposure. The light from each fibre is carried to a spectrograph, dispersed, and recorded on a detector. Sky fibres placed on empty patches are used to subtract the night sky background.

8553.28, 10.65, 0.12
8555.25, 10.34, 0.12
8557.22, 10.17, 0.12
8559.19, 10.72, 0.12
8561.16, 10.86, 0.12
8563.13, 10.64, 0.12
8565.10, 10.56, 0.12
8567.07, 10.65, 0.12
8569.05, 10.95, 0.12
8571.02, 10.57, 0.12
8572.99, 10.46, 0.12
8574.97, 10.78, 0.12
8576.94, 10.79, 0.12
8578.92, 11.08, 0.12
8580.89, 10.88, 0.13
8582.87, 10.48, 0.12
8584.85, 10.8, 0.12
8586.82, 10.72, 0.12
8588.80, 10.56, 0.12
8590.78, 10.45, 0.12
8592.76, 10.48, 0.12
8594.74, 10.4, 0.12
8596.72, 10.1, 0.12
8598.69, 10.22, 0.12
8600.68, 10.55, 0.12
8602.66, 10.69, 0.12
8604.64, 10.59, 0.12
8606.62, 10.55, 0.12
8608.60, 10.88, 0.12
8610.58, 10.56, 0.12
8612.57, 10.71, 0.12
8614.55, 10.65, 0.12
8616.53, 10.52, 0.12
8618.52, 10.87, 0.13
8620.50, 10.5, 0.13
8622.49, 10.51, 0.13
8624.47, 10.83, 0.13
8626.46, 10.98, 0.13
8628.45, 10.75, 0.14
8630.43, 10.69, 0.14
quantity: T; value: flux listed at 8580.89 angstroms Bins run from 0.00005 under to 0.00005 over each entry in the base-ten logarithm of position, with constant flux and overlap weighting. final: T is 10.88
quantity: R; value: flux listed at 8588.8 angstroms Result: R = 10.56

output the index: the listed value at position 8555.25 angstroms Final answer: 10.34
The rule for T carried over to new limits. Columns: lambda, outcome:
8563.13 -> 10.64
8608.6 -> 10.88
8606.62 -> 10.55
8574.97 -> 10.78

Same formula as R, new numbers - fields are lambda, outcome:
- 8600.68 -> 10.55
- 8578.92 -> 11.08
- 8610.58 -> 10.56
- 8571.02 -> 10.57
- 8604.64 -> 10.59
